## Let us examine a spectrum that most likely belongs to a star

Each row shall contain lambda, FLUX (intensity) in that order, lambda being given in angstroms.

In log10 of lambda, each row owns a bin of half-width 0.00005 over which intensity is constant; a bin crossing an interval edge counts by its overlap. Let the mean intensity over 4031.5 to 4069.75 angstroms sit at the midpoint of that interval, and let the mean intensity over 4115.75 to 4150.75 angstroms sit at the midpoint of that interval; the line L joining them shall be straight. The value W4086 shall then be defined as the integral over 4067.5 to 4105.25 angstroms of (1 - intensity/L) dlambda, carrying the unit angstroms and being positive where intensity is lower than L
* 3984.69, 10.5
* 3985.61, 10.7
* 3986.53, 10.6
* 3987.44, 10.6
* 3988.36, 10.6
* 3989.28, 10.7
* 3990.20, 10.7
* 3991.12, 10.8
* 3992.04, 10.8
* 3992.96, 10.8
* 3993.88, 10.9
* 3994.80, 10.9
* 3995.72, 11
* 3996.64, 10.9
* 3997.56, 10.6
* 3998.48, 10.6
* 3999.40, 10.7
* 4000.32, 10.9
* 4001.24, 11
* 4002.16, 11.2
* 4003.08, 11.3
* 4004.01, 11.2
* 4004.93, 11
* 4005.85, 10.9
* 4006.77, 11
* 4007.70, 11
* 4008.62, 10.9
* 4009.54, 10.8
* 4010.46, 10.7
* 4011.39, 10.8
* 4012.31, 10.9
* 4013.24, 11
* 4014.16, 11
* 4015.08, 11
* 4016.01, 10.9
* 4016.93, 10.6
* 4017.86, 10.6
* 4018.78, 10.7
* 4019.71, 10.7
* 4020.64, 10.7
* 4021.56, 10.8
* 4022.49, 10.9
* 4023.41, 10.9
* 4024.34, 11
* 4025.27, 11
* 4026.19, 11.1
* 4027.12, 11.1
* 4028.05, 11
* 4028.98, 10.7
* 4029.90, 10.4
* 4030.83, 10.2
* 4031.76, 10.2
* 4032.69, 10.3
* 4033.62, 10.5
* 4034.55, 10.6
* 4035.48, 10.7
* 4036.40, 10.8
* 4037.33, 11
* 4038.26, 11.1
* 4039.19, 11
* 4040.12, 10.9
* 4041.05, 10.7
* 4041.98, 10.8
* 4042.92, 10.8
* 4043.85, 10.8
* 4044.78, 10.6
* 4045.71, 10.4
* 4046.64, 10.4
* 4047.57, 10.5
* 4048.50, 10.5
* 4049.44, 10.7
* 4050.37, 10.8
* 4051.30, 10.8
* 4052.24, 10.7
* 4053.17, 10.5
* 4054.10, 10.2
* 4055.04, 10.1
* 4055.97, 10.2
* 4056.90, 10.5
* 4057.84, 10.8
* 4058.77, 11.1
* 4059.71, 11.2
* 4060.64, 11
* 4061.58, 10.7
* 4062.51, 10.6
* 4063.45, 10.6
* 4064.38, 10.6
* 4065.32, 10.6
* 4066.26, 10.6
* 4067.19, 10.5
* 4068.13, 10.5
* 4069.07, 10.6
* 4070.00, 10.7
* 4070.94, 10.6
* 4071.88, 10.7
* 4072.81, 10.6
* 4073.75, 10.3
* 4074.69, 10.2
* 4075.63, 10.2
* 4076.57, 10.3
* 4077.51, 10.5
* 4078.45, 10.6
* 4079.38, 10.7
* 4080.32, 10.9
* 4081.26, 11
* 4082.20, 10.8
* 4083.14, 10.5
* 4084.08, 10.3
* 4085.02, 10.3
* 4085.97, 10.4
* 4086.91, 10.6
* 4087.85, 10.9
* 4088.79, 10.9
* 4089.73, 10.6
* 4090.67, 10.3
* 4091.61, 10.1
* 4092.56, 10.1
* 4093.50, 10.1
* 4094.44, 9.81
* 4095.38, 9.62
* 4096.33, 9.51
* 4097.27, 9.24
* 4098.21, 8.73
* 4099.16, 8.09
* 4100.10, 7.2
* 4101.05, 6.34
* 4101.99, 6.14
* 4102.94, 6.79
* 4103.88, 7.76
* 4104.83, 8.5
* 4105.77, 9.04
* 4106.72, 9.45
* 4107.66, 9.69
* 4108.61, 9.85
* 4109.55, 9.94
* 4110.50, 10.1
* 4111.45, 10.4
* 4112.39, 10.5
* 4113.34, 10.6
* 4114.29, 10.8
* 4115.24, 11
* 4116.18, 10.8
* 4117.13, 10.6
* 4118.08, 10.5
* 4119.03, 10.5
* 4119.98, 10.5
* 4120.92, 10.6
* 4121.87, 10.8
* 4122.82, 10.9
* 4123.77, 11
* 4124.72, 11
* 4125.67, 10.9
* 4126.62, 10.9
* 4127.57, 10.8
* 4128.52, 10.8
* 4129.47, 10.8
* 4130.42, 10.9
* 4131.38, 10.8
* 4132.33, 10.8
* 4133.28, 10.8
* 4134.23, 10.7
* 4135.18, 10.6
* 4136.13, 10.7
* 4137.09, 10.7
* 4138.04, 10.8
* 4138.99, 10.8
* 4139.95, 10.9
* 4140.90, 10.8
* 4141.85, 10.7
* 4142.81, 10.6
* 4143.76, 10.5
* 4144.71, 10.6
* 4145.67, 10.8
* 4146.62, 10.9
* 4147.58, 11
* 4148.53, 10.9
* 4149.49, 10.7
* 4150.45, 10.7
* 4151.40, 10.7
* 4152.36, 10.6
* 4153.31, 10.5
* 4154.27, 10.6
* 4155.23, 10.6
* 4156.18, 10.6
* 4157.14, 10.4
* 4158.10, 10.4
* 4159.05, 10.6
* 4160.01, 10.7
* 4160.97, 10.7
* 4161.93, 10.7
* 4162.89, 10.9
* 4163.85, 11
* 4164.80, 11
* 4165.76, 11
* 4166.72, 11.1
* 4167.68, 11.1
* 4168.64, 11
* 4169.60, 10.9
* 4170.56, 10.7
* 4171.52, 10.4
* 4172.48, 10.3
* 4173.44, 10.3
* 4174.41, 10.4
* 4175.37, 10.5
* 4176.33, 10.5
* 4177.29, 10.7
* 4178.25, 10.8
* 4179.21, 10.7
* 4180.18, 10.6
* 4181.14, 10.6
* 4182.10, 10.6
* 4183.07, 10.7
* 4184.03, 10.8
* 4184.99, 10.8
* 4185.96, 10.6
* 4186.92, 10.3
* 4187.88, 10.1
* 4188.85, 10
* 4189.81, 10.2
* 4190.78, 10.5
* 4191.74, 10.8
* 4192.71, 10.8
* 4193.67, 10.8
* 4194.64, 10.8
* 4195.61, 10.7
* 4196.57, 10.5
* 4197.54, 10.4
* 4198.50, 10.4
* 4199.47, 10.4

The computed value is 3.1 angstroms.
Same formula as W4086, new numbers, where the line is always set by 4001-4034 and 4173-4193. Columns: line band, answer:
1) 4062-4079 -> 0.35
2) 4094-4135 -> 2.98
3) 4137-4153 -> -0.22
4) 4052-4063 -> 0.13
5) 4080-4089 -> 0.05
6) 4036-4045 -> -0.06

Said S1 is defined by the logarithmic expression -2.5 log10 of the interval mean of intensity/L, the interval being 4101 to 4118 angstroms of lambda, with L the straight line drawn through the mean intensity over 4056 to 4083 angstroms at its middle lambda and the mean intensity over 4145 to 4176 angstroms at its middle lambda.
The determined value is 0.13 mag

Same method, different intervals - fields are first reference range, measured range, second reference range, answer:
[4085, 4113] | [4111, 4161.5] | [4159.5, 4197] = -0.08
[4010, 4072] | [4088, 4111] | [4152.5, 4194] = 0.17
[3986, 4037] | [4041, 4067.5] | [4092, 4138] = -0.02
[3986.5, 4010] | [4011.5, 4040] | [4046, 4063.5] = 0.00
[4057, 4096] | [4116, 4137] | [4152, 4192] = -0.02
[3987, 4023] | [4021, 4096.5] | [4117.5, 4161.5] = 0.02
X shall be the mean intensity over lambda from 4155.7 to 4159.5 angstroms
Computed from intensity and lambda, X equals 10.5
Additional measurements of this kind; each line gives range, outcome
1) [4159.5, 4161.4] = 10.7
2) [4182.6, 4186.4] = 10.7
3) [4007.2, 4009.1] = 10.9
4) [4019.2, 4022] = 10.7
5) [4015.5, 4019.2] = 10.7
